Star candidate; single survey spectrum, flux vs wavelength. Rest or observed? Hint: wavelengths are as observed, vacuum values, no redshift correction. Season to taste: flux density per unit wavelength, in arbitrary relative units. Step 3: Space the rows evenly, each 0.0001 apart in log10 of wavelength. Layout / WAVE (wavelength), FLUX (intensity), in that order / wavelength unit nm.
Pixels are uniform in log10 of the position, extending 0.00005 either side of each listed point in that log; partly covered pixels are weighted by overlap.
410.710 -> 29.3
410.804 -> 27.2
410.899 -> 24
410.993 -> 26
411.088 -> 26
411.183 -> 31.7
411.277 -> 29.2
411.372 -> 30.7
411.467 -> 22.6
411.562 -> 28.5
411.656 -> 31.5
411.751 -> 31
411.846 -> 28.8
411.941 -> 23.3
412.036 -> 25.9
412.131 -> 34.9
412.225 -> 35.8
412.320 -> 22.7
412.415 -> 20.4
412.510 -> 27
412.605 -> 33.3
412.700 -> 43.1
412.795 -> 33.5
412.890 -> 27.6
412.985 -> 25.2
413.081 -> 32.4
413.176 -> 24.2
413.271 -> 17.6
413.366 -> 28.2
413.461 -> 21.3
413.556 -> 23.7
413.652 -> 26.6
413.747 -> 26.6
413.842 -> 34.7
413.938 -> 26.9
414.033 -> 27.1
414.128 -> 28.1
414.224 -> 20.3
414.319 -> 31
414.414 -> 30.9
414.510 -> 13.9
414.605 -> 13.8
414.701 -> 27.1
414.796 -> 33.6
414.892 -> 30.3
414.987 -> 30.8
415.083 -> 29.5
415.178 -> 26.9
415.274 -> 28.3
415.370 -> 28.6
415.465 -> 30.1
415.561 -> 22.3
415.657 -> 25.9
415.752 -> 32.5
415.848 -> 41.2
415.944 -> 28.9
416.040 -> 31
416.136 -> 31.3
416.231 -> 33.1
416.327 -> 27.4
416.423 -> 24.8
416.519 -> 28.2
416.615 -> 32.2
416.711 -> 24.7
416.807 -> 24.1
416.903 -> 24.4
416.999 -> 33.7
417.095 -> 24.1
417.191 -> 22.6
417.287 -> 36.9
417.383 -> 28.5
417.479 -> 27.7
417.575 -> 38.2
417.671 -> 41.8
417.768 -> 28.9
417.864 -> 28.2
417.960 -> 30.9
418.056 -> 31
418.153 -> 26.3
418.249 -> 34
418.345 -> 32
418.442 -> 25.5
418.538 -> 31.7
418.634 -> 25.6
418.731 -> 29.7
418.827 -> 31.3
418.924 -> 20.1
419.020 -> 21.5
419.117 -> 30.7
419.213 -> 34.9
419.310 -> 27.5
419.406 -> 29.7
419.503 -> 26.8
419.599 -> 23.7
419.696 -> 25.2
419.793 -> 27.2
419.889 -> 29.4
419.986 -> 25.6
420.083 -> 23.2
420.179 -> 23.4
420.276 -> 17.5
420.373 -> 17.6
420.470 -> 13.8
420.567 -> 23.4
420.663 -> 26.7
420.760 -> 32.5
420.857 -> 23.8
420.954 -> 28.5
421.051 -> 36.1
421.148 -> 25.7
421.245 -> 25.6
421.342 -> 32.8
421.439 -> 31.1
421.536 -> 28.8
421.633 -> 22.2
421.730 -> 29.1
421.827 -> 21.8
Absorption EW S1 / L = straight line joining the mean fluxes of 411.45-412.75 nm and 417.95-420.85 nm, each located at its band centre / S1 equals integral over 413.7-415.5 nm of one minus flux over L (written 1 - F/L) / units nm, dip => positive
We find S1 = 0.07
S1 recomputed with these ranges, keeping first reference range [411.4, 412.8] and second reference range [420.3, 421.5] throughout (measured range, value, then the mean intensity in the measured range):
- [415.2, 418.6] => -0.25 nm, 29.7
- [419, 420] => -0.03 nm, 27.7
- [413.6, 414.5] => 0.04 nm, 27.4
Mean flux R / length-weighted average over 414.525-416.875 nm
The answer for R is 28.4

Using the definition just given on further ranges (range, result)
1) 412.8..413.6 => 25.5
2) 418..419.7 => 28.3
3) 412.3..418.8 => 28.5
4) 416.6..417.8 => 29.8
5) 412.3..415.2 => 27.1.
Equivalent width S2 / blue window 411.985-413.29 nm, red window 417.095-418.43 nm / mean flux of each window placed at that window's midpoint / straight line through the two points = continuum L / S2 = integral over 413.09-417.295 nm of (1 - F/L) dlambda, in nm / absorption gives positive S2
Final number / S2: 0.36 nm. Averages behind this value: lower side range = 29.1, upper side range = 30.9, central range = 27.4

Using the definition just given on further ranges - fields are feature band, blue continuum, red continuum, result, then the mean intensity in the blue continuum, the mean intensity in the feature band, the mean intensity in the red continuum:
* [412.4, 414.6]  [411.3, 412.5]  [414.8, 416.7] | 0.13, 28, 27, 29.6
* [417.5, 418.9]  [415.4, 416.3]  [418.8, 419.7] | -0.13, 30.6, 30.8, 27.1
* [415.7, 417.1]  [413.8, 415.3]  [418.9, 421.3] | -0.16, 27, 29.6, 25.7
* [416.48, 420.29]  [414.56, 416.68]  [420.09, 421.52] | -0.15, 29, 28.3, 25.6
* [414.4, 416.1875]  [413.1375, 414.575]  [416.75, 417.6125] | -0.09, 25.3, 28.2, 28.8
